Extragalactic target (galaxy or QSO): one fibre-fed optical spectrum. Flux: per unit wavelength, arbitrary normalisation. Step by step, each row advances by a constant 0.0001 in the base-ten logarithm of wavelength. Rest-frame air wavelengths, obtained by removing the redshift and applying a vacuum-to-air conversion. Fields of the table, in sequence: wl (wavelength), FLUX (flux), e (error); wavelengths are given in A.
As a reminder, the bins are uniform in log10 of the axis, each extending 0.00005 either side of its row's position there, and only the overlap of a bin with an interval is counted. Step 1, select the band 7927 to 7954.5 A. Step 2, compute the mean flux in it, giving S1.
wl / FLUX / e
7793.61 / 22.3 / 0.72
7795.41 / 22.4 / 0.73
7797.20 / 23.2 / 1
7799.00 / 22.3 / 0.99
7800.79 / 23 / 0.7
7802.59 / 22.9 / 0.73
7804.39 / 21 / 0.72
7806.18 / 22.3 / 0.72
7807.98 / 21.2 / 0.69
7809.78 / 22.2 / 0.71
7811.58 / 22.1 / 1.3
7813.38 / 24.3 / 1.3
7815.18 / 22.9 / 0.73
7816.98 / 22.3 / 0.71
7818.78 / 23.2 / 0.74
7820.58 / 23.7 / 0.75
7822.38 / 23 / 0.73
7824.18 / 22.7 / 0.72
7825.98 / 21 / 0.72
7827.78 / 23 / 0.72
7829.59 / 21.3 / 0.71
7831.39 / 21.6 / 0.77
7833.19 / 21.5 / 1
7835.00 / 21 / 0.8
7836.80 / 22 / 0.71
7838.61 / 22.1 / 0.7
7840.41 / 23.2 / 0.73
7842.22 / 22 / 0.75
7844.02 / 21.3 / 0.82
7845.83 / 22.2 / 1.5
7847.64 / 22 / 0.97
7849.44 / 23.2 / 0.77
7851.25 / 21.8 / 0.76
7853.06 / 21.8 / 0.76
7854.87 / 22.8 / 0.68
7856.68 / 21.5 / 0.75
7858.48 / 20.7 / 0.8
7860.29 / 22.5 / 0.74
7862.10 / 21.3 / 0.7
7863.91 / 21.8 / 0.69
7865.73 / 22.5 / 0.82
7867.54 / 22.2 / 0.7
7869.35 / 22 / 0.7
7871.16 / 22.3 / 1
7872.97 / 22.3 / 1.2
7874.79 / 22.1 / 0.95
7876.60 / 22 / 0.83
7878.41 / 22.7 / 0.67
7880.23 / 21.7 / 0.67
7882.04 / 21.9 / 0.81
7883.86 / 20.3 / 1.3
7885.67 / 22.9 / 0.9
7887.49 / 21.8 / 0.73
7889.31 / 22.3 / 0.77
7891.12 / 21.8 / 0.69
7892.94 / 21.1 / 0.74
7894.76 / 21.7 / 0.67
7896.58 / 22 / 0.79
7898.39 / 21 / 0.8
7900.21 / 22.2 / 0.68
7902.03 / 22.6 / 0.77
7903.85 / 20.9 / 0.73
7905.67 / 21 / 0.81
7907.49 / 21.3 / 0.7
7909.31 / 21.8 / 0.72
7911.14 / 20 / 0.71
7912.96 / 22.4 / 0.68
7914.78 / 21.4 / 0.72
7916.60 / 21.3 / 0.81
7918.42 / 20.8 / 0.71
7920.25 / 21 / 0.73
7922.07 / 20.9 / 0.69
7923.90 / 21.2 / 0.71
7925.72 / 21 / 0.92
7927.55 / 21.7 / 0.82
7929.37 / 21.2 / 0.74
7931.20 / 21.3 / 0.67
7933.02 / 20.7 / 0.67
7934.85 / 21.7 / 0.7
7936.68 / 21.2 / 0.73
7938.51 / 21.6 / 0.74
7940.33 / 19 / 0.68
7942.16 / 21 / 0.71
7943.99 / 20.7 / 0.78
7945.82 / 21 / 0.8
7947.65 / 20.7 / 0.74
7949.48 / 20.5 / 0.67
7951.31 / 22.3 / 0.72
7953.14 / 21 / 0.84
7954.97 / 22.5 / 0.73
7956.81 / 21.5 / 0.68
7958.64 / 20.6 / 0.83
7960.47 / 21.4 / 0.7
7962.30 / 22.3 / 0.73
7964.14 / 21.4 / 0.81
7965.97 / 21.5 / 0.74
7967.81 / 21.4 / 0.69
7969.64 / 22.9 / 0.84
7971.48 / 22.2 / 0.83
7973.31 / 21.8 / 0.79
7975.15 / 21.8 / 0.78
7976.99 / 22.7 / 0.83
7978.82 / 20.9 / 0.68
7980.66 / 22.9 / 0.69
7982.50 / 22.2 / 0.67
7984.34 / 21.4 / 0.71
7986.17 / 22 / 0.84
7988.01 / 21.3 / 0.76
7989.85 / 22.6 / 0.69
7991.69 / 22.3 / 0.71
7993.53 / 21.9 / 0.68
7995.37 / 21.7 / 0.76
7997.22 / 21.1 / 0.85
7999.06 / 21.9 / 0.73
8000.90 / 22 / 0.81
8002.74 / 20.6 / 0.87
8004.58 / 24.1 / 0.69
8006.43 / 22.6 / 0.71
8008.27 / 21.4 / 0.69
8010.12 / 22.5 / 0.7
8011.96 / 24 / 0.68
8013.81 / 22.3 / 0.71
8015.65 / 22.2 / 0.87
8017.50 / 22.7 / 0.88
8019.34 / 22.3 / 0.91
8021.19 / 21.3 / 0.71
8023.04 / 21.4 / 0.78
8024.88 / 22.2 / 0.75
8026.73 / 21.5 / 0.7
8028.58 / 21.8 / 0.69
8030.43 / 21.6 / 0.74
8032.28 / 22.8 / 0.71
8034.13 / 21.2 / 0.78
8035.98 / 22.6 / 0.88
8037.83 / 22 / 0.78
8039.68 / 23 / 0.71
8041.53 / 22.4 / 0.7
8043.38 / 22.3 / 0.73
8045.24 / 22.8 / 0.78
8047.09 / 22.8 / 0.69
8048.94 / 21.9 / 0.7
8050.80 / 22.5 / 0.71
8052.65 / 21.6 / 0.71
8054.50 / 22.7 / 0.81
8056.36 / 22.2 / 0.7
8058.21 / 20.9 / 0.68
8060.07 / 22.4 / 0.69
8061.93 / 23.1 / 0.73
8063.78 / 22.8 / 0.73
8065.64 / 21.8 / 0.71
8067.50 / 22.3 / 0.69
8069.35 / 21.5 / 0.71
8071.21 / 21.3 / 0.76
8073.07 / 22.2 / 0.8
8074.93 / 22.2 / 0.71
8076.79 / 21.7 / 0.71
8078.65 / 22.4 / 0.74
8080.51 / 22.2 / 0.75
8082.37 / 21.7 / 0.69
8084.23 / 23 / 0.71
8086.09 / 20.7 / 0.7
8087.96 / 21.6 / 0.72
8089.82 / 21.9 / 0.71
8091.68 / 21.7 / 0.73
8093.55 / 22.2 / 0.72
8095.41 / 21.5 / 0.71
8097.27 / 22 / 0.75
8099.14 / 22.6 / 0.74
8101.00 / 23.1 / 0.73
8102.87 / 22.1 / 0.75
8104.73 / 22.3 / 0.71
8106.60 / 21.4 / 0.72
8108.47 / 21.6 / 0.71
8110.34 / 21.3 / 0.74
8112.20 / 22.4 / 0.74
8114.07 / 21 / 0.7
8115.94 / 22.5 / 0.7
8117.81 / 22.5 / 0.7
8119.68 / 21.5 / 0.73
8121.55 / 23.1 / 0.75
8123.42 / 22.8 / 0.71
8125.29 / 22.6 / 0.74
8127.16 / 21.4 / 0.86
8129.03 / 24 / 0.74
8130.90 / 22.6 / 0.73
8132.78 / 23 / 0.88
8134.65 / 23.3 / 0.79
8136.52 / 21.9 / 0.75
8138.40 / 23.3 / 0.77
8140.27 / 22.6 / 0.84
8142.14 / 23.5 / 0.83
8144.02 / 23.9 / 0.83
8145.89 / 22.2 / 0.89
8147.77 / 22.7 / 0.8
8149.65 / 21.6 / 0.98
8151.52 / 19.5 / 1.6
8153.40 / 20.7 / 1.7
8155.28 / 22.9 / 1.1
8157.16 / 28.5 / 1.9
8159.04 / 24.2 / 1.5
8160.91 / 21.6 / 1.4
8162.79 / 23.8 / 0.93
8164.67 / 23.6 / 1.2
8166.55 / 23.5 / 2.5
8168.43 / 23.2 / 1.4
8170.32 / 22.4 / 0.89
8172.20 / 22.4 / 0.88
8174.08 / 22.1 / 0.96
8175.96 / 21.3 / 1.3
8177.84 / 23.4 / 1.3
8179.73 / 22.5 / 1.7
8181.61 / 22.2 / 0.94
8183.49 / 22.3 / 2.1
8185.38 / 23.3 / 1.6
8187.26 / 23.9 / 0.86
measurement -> 21.1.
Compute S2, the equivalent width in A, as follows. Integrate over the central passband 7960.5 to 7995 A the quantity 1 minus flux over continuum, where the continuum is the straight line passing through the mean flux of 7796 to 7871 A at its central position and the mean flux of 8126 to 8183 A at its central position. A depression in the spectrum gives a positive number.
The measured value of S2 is 0.8 A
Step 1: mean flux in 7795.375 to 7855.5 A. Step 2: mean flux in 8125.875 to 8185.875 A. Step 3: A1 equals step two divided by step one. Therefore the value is 1.02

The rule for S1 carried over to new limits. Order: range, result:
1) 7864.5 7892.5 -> 22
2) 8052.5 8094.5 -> 22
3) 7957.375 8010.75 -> 21.9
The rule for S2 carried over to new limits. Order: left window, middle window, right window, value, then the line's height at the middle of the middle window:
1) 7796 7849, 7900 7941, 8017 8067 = 1.9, 22.2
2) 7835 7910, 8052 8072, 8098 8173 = 0.3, 22.4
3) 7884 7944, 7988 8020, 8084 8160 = -0.6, 21.8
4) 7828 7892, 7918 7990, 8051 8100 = 1.8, 22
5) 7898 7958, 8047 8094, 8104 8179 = 0.2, 22.1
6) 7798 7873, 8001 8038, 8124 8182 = 0.6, 22.5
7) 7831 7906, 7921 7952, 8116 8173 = 1.5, 22.1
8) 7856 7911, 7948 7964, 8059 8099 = 0.3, 21.9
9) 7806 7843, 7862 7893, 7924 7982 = 0.0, 21.9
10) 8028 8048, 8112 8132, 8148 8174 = 0.3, 22.7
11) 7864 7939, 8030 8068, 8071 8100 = -0.7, 21.9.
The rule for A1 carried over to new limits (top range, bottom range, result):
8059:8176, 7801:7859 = 1.01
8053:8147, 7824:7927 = 1.02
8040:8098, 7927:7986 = 1.03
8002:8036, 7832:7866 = 1.01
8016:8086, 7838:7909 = 1.01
